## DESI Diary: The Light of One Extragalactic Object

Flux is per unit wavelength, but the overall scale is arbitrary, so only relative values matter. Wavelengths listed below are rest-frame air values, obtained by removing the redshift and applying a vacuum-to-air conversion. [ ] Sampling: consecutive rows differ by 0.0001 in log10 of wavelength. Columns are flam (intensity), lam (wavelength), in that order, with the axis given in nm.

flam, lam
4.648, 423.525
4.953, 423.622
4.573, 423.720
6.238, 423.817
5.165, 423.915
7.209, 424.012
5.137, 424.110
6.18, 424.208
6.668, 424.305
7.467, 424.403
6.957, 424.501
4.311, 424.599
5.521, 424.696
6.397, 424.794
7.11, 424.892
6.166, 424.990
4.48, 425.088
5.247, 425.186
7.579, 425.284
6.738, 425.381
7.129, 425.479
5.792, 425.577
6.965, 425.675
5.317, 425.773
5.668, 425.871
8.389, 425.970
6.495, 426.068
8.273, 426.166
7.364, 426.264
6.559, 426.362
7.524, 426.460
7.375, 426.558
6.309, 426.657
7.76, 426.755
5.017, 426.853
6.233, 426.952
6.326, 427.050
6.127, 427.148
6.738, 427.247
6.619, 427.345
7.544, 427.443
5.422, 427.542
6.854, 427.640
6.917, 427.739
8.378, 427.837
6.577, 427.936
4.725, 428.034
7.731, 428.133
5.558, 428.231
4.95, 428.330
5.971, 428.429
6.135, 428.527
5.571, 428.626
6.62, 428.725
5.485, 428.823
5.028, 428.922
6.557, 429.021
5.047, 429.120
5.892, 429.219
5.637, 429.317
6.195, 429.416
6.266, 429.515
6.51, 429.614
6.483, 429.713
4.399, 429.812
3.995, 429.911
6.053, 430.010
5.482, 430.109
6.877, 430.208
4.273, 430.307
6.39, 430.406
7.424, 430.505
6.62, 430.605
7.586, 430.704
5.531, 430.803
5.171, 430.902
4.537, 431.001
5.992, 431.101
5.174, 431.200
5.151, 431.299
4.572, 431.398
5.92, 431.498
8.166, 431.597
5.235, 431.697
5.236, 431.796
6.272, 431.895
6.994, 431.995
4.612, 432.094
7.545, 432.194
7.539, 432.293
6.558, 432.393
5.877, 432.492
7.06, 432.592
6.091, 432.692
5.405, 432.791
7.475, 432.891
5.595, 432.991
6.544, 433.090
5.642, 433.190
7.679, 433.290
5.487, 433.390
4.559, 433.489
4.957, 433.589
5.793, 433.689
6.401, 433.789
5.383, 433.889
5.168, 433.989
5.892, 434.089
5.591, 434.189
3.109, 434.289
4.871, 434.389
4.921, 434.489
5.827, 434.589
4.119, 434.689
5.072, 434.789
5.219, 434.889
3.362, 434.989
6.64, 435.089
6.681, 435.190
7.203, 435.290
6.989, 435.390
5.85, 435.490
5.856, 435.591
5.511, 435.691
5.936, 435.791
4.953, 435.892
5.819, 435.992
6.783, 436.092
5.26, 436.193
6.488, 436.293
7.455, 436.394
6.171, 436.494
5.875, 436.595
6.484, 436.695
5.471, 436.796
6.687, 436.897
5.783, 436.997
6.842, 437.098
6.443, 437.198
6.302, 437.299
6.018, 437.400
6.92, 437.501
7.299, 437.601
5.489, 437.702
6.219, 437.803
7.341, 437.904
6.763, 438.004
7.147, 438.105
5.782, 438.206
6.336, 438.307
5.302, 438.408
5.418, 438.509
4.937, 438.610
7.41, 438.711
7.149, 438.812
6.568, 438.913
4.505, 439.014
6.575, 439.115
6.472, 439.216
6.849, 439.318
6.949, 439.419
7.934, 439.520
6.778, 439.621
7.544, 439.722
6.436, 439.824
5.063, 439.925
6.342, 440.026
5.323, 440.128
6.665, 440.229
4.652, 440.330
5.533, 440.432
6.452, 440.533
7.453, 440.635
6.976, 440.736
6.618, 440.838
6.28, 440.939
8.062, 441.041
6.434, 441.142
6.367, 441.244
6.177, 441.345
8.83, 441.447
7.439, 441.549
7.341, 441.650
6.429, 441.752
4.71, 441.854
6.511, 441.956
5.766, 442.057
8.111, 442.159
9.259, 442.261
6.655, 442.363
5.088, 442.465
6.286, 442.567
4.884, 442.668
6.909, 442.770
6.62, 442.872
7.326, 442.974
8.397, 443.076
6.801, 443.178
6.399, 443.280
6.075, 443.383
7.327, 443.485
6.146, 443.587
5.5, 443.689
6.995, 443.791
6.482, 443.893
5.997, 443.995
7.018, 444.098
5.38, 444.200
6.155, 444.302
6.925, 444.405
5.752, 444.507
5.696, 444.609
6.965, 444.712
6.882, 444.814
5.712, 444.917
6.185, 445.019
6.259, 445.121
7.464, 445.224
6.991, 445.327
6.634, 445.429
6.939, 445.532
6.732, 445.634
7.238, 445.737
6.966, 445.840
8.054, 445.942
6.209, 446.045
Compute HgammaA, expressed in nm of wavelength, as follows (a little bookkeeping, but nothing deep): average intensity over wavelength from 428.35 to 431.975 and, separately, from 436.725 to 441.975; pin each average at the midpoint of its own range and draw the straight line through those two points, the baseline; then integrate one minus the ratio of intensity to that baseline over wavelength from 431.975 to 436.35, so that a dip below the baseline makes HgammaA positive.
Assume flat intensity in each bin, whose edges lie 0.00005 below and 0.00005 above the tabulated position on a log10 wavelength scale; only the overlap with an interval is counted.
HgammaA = 0.19 nm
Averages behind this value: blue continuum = 5.82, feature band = 5.82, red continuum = 6.45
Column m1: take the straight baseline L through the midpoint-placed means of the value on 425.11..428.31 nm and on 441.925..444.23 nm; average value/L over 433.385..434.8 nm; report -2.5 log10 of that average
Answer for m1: 0.28 mag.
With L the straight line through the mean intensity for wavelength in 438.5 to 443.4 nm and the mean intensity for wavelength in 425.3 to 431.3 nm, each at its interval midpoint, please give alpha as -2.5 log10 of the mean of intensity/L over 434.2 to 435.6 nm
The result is 0.19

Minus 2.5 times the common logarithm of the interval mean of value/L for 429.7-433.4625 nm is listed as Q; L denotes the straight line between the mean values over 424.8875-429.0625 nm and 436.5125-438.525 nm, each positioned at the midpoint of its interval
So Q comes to 0.066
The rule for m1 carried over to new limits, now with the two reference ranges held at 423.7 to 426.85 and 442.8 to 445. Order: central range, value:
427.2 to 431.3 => 0.08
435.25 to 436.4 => 0.06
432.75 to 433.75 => 0.10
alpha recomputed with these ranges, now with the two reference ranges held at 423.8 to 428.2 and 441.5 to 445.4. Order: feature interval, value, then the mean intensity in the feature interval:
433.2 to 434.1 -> 0.15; 5.69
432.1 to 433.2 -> 0.01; 6.44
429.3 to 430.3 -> 0.14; 5.73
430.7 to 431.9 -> 0.16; 5.65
